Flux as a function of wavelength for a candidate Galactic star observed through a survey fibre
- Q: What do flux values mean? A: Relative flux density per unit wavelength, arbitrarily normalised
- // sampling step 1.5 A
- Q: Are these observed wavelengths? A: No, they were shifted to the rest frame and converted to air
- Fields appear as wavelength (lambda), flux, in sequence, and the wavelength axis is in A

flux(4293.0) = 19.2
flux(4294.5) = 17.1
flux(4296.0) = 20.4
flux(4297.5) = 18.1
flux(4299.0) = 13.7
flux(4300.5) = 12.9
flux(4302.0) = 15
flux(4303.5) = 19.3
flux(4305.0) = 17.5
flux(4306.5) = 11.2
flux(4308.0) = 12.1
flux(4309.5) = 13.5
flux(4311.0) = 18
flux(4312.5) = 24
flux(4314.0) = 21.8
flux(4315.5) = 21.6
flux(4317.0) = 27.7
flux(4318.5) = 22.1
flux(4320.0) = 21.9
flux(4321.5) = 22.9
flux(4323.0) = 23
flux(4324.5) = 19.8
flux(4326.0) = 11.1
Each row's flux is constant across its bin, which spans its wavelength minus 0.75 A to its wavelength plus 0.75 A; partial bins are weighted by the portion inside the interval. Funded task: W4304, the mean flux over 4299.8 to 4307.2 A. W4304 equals 15.2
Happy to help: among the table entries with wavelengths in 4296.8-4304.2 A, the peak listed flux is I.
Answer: 19.3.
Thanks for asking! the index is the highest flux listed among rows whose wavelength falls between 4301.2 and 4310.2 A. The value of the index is 19.3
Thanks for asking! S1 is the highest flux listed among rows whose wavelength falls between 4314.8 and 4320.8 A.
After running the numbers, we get 27.7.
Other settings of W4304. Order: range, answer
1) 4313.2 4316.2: 21.7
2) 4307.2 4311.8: 14.6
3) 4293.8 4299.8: 17.3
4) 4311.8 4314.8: 22.9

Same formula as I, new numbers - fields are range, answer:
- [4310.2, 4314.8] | 24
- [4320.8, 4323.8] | 23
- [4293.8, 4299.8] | 20.4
